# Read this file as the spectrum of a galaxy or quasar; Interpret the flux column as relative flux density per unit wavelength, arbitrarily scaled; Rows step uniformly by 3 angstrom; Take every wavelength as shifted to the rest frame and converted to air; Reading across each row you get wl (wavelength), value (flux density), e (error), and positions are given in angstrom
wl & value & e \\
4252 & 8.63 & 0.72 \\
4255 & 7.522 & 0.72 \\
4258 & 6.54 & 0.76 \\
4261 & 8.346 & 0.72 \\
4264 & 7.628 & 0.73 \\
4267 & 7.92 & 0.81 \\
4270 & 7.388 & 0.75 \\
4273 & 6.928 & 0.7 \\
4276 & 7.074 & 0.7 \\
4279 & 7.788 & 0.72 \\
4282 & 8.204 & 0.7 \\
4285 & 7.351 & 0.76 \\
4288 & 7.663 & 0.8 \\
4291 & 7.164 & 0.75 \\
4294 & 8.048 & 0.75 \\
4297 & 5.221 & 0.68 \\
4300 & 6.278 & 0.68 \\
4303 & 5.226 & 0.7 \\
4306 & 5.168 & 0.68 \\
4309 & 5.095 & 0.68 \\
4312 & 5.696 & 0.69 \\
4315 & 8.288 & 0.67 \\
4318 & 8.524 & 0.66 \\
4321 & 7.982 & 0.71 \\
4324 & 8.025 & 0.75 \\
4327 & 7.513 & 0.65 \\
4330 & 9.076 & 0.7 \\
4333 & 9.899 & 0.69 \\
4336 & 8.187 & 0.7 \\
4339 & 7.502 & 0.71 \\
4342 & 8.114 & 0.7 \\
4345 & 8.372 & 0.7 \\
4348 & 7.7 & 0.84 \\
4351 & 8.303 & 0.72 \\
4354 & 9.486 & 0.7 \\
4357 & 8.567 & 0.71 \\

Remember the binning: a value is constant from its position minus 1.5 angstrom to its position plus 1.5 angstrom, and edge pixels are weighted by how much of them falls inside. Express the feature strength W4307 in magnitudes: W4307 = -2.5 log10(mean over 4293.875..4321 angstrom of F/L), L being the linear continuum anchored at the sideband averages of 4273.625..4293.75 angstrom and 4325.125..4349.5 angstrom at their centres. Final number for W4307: 0.23 mag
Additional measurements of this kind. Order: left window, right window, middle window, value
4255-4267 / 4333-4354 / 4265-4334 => 0.09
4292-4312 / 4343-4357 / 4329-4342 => -0.12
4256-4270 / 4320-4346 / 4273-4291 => 0.04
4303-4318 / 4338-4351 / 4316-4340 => -0.17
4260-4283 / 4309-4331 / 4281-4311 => 0.18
